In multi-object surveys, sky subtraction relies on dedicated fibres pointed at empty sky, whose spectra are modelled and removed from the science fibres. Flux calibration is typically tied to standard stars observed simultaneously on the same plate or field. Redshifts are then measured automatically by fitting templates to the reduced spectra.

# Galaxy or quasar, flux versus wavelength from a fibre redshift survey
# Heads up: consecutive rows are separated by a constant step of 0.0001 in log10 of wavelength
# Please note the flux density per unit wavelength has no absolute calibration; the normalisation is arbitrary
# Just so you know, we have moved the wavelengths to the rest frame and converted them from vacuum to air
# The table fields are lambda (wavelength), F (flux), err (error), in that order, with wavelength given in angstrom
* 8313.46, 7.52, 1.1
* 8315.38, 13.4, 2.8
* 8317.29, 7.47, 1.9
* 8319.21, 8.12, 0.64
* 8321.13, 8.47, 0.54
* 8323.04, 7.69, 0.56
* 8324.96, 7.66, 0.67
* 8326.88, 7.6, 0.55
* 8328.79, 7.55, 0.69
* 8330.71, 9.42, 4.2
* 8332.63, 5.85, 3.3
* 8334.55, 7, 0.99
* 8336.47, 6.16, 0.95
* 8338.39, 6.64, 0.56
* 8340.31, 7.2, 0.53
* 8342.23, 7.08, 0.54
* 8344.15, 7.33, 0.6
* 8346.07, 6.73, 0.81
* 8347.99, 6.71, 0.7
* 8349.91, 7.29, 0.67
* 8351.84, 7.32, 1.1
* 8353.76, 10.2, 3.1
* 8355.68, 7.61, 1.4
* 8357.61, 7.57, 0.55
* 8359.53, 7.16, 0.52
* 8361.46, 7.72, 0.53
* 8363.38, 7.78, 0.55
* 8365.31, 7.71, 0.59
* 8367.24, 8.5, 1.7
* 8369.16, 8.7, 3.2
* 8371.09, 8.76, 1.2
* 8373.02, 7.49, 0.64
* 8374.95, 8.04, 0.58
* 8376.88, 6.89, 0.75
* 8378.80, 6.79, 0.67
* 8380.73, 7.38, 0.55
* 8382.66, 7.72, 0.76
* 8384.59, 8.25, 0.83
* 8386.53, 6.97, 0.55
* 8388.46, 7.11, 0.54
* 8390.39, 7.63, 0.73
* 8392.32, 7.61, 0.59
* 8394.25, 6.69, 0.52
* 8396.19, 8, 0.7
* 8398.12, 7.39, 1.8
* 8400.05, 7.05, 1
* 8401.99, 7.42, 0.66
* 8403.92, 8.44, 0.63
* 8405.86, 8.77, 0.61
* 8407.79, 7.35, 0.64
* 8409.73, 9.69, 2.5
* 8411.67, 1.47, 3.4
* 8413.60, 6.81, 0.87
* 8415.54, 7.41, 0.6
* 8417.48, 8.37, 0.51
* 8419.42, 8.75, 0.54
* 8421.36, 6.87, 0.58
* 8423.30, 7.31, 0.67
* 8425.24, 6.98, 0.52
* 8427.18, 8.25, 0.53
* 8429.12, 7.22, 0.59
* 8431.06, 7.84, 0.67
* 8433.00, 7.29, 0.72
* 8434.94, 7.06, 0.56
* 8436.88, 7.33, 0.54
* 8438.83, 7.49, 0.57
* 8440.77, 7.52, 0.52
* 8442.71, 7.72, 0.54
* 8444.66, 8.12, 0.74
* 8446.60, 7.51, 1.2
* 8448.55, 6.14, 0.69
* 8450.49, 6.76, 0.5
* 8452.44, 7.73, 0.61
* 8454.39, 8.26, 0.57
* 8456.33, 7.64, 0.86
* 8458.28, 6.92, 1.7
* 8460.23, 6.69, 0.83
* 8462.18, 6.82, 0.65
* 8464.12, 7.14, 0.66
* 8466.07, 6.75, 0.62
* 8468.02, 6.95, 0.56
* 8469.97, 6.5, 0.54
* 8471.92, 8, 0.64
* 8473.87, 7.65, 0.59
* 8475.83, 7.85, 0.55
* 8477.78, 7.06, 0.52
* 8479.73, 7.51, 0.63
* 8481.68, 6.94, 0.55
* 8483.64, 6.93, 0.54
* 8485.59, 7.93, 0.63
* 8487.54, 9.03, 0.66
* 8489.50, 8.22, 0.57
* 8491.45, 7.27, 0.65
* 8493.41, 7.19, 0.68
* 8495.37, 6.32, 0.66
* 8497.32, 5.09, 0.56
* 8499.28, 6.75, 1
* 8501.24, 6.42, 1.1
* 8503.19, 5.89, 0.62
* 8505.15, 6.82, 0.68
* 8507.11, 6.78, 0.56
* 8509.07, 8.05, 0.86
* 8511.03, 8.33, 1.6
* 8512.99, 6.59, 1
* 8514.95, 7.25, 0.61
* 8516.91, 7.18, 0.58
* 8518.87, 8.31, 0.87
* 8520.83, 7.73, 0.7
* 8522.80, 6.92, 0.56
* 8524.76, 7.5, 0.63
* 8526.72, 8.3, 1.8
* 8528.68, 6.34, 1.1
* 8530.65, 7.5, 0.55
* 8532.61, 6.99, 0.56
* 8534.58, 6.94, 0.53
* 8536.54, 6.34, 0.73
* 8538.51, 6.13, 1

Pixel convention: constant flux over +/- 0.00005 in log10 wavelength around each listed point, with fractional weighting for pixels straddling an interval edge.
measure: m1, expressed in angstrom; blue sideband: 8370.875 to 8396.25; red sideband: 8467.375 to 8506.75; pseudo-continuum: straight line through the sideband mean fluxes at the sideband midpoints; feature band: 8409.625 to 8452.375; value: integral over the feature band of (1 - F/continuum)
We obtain 0.4 angstrom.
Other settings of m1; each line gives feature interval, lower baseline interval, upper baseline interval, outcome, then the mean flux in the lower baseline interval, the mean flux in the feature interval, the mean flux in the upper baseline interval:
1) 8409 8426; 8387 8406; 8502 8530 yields 1.0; 7.55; 7.04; 7.28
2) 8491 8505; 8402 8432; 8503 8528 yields 1.9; 7.43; 6.41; 7.39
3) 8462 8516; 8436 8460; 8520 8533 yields 1.6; 7.4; 7.15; 7.34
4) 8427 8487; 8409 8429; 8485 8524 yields -1.4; 7.16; 7.34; 7.2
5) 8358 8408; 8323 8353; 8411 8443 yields -3.2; 7.21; 7.67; 7.2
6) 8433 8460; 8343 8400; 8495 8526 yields -0.3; 7.61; 7.38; 7.02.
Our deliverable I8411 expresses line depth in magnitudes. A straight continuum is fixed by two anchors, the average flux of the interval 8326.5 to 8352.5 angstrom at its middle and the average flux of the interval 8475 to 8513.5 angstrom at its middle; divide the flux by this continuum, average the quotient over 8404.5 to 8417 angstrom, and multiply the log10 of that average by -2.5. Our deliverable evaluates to 0.02 mag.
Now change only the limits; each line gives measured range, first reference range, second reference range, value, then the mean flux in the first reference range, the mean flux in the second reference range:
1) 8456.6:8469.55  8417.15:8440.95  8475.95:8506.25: 0.056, 7.54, 7.05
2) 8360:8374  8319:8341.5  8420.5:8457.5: -0.089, 7.42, 7.42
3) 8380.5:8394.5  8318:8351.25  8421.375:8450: -0.015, 7.32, 7.39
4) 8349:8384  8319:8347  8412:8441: -0.066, 7.35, 7.37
